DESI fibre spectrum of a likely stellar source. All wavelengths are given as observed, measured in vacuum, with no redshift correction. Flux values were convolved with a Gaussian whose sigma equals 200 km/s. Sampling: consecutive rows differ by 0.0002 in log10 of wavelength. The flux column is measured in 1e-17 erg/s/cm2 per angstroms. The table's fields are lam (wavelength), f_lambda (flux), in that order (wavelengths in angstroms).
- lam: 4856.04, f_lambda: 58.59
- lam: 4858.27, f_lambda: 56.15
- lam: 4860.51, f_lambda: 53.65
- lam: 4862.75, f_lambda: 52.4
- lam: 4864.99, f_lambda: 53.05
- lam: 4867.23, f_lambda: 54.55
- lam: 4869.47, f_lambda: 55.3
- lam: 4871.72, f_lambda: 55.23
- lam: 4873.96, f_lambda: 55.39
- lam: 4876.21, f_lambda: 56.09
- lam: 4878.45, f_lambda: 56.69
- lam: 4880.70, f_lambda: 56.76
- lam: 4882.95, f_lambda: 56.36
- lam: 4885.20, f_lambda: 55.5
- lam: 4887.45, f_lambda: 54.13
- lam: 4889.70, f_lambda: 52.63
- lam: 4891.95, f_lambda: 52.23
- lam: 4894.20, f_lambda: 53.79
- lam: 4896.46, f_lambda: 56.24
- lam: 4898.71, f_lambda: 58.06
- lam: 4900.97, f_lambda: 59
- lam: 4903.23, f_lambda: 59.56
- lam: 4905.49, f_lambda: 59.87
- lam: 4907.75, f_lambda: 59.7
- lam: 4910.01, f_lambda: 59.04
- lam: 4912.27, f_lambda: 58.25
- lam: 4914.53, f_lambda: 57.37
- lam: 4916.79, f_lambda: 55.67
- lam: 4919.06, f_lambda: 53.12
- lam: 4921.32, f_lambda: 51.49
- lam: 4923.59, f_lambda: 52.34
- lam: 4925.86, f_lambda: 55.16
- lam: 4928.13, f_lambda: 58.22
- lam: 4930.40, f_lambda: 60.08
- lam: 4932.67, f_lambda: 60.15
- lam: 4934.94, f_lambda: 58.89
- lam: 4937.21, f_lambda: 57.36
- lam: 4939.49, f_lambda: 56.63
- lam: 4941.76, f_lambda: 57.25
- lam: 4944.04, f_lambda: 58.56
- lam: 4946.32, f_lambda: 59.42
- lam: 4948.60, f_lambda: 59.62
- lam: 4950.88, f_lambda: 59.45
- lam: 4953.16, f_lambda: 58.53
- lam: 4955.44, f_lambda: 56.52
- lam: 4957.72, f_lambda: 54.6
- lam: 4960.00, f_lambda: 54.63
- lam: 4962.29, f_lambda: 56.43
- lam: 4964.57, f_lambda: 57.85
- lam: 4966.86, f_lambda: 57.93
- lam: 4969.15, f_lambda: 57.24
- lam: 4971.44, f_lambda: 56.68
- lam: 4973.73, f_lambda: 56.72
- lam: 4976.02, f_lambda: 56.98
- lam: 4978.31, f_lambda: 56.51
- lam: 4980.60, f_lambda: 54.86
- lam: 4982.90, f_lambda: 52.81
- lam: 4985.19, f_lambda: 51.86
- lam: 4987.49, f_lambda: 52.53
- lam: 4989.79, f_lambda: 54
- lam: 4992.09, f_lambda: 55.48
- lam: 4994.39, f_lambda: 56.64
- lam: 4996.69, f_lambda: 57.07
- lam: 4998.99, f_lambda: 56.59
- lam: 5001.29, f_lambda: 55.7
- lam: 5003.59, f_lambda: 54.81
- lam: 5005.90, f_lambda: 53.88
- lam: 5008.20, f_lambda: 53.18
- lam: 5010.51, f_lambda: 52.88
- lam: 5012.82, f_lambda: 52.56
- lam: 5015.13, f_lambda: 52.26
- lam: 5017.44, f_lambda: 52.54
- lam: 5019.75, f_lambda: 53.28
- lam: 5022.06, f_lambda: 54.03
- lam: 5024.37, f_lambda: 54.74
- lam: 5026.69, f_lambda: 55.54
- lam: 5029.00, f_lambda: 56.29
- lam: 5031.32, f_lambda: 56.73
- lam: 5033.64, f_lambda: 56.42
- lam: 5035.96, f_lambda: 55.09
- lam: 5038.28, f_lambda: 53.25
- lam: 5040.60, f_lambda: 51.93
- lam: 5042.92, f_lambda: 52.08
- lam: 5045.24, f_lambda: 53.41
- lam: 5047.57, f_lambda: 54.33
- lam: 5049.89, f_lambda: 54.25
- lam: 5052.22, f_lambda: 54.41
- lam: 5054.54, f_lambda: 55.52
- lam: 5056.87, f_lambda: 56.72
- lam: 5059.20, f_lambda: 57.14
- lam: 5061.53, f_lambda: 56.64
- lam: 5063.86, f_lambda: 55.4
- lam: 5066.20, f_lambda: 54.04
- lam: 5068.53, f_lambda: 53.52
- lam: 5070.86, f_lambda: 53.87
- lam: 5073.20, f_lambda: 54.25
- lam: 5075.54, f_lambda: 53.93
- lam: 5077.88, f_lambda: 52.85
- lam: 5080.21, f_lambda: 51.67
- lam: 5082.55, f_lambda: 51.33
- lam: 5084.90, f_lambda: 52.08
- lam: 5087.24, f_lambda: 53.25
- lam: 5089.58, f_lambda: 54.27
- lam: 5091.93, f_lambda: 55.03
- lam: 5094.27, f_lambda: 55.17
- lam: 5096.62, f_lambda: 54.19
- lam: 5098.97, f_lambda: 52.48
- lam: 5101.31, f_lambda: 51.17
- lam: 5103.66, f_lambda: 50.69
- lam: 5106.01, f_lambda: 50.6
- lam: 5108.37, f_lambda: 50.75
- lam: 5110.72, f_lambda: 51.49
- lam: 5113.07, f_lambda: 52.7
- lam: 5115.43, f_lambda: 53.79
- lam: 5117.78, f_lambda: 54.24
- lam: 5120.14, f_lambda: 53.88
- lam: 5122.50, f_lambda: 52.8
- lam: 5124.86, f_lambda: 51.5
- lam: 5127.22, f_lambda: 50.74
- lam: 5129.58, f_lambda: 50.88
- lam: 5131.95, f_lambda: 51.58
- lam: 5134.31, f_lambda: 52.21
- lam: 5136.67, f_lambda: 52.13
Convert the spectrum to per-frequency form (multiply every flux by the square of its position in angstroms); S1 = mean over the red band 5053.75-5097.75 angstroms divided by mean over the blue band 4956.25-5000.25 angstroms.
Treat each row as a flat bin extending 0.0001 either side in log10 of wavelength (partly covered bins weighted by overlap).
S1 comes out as 1.0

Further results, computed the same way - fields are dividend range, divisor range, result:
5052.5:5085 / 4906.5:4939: 1.01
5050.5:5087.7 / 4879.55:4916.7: 1.02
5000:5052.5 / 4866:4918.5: 1.01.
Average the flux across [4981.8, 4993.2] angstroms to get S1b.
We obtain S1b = 53.3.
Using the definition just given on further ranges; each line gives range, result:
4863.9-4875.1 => 54.7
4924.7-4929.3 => 56.7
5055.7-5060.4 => 56.9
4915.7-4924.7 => 53.1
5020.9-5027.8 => 54.8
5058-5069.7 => 55.4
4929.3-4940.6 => 58.6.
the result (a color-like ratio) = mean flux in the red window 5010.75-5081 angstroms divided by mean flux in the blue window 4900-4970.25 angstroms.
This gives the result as 0.95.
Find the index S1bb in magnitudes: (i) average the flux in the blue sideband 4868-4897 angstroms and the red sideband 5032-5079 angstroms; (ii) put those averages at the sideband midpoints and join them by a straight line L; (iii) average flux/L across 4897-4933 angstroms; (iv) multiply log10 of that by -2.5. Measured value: -0.044 mag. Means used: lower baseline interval 55.1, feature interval 57.2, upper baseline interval 54.5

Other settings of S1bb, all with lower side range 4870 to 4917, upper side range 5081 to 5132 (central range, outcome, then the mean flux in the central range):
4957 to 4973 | -0.03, 56.5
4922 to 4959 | -0.04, 57.6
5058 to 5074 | -0.03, 55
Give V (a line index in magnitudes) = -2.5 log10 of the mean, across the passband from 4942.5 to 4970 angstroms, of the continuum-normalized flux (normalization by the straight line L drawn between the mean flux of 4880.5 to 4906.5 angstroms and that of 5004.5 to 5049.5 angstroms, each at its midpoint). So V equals -0.05 mag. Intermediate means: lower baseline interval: 56.1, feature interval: 57.6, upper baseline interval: 53.9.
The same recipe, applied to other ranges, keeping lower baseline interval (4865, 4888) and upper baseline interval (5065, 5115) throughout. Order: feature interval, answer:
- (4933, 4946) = -0.06 mag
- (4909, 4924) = -0.01 mag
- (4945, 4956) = -0.08 mag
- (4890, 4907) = -0.03 mag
